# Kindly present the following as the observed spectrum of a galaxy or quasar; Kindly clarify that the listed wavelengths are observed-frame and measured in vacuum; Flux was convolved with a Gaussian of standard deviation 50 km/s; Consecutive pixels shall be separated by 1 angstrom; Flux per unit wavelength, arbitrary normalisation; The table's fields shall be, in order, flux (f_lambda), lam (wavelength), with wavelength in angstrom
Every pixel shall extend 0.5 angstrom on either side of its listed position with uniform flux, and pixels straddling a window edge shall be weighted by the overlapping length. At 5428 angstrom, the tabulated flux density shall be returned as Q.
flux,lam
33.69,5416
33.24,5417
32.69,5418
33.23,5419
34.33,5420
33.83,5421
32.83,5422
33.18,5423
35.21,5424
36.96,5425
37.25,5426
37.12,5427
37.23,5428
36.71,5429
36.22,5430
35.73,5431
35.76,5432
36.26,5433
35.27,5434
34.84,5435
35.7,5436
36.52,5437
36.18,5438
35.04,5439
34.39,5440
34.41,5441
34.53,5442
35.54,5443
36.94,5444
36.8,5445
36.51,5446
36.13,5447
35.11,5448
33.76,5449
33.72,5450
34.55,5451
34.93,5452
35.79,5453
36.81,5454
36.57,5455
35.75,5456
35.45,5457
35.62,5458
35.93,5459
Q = 37.23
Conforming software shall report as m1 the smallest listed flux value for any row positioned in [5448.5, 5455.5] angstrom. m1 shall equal 33.72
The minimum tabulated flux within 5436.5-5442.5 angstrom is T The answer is 34.39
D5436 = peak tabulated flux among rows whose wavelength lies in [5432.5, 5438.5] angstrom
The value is 36.52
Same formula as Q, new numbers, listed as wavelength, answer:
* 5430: 36.22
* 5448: 35.11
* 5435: 34.84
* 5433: 36.26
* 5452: 34.93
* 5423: 33.18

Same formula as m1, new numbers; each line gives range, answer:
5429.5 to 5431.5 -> 35.73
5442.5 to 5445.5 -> 35.54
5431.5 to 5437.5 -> 34.84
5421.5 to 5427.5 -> 32.83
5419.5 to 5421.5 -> 33.83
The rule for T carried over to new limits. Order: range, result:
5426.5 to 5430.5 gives 36.22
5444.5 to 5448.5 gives 35.11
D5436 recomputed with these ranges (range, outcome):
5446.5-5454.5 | 36.81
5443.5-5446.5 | 36.94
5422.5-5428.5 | 37.25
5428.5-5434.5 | 36.71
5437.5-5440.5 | 36.18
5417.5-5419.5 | 33.23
